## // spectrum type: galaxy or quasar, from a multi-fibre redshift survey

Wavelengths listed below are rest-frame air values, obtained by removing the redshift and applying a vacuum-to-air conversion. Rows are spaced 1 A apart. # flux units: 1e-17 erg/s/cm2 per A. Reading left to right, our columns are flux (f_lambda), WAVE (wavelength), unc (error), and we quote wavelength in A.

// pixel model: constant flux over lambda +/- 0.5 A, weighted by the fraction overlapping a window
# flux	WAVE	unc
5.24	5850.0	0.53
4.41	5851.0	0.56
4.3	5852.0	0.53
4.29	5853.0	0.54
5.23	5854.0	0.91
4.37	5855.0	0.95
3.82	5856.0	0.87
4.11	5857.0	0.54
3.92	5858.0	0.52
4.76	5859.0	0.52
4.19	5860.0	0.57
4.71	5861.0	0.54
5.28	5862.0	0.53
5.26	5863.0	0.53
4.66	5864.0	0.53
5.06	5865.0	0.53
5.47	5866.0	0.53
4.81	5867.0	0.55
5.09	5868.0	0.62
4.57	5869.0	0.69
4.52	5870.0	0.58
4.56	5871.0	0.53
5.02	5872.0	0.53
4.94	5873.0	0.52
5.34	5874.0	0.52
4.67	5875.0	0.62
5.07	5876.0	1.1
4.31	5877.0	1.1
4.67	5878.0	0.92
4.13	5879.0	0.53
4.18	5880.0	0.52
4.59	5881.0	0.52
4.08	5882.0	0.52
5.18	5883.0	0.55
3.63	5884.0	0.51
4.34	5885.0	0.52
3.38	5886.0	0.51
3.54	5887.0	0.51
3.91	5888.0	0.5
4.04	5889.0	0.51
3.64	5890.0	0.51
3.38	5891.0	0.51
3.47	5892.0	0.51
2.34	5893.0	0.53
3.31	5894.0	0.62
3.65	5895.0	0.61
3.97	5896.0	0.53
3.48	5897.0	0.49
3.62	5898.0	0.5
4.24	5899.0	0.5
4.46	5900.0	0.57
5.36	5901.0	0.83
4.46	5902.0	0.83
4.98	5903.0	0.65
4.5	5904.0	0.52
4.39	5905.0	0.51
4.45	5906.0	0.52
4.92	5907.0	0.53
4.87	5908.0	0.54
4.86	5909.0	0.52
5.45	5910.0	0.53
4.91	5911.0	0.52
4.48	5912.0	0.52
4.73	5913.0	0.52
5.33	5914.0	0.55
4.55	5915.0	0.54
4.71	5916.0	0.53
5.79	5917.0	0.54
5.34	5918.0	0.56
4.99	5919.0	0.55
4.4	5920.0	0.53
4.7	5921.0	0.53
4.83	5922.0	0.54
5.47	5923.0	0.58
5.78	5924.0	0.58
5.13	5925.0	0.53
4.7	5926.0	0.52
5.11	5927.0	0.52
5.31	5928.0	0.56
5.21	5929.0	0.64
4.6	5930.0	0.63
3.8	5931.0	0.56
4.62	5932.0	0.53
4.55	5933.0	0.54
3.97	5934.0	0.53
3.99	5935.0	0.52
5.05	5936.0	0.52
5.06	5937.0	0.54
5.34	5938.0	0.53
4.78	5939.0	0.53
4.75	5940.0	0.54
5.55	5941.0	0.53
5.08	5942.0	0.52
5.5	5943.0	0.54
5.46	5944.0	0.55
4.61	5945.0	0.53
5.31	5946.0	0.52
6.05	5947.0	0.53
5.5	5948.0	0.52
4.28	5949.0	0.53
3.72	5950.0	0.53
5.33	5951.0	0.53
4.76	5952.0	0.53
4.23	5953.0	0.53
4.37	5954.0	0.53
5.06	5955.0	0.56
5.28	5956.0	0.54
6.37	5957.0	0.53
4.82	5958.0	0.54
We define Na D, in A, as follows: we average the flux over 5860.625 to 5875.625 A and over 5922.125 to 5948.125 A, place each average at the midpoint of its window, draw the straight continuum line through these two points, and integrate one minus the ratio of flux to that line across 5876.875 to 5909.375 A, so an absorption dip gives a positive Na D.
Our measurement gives 5.5 A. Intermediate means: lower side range 4.93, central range 4.13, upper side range 5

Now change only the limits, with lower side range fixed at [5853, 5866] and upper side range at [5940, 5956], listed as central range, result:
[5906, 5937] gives 0.1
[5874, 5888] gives 1.2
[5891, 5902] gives 2.3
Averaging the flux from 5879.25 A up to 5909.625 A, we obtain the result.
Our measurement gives 4.11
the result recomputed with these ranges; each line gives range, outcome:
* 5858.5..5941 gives 4.59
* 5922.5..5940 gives 4.85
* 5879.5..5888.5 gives 4.09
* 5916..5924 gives 5.1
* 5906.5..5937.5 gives 4.88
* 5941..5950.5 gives 5.08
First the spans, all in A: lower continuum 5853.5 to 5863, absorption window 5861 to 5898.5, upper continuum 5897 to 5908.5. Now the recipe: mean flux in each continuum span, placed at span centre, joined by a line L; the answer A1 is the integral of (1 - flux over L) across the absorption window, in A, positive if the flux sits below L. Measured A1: 1.8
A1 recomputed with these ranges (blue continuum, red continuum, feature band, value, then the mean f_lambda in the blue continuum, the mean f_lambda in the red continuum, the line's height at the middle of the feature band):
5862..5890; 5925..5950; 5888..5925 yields 1.86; 4.55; 4.9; 4.73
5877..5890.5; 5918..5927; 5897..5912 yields -0.09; 4.11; 5.03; 4.6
